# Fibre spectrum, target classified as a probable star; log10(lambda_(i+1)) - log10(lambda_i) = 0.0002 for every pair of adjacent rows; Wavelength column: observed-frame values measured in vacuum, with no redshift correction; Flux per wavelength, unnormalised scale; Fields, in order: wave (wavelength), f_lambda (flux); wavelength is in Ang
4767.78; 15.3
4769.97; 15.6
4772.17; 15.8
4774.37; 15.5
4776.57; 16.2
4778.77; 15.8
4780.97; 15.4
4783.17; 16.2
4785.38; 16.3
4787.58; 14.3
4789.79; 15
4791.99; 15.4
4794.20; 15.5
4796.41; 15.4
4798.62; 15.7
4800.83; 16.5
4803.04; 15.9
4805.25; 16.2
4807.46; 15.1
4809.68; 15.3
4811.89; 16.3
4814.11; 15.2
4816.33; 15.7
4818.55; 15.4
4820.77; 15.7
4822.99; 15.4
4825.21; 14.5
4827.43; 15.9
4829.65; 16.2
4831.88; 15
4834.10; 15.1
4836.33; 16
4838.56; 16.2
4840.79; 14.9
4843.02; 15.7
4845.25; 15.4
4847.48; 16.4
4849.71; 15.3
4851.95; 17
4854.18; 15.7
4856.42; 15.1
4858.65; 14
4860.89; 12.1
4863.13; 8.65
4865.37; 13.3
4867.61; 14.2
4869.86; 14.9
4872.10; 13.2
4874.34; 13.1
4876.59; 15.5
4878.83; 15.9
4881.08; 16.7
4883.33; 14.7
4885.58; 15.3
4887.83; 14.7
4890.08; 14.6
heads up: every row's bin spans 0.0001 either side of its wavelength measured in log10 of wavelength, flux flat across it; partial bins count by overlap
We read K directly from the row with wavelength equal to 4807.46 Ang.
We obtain 15.1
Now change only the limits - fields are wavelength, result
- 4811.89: 16.3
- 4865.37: 13.3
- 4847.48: 16.4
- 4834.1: 15.1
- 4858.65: 14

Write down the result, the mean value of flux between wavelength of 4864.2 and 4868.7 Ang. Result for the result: 13.7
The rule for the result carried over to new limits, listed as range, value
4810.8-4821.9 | 15.6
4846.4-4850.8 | 15.9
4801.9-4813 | 15.8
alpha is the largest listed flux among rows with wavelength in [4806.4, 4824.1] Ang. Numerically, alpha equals 16.3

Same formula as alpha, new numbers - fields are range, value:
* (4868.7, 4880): 15.9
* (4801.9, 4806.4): 16.2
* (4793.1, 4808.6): 16.5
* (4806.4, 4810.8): 15.3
